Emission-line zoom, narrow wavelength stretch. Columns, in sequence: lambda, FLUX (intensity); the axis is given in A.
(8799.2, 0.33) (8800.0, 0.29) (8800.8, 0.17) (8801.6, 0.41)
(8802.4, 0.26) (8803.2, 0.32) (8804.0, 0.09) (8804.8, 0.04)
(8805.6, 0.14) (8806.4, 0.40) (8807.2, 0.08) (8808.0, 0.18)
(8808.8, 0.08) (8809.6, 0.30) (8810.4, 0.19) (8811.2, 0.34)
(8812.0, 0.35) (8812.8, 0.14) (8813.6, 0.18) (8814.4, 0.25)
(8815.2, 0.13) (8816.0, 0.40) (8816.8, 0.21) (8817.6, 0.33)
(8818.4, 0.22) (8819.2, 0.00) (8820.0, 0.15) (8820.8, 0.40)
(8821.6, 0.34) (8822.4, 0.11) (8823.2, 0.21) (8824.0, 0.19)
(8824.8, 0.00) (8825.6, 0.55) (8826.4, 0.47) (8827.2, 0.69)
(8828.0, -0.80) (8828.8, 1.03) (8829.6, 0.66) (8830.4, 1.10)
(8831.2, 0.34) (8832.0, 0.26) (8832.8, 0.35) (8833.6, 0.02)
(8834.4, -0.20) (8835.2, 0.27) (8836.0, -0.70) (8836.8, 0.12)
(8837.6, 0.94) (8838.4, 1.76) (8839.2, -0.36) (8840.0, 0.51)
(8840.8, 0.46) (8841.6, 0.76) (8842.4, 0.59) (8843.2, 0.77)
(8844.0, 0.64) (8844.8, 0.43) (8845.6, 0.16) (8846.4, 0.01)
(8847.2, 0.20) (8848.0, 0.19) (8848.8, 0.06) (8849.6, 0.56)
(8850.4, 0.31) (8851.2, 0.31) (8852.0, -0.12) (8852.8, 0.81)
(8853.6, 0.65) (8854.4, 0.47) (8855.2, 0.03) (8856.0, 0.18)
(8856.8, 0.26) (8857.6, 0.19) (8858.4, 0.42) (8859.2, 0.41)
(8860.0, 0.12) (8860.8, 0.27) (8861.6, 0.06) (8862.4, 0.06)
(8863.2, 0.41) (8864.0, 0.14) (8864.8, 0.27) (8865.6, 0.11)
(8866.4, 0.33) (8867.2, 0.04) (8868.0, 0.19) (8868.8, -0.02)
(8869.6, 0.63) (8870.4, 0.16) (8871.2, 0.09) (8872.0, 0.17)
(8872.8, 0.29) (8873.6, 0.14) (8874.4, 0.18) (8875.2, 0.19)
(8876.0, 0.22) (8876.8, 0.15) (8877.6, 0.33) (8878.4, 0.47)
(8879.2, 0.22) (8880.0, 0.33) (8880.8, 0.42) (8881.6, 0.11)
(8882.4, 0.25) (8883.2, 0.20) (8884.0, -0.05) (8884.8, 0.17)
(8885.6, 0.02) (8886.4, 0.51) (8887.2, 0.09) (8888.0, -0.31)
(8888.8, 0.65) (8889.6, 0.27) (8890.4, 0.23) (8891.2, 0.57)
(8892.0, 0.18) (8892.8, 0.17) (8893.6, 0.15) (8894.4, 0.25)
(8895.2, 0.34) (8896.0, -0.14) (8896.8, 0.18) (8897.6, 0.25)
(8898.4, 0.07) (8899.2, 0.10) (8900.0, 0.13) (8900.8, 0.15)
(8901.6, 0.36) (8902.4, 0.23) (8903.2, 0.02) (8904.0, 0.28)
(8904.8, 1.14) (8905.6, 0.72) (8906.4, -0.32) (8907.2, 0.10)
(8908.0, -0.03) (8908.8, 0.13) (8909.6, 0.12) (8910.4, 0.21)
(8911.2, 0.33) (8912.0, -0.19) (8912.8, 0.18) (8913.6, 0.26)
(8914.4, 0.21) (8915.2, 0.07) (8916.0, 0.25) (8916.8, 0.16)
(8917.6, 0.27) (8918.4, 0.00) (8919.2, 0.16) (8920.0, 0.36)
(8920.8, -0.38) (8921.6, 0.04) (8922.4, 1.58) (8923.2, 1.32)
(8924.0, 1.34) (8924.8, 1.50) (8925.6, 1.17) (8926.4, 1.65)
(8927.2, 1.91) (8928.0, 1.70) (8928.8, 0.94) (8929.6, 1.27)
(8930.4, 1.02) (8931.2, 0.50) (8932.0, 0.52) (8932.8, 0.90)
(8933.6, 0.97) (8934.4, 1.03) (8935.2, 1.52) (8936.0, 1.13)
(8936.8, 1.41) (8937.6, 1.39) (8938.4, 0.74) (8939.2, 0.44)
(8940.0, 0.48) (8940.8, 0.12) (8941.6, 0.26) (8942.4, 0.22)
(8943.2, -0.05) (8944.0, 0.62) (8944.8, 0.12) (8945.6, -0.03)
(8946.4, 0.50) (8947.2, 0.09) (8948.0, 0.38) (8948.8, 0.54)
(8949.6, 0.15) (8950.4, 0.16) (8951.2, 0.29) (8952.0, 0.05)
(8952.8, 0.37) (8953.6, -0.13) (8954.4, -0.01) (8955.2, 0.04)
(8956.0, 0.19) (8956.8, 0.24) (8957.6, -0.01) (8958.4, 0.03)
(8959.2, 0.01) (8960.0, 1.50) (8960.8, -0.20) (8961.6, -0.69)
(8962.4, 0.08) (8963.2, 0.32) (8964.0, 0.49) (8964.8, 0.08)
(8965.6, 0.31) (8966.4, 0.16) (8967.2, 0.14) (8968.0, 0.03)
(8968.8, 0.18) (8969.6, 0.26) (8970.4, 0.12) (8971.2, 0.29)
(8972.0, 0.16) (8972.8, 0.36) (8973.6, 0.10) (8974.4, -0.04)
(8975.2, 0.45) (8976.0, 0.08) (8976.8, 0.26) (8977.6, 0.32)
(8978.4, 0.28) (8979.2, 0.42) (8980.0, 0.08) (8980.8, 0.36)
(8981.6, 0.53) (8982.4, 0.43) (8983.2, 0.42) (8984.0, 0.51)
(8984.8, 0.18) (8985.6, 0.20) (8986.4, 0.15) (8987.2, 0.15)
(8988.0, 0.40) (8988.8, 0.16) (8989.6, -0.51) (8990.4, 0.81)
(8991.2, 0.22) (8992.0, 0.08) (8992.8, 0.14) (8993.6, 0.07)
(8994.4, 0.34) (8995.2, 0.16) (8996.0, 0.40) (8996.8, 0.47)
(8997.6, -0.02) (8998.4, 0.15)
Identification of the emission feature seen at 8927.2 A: [O III]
